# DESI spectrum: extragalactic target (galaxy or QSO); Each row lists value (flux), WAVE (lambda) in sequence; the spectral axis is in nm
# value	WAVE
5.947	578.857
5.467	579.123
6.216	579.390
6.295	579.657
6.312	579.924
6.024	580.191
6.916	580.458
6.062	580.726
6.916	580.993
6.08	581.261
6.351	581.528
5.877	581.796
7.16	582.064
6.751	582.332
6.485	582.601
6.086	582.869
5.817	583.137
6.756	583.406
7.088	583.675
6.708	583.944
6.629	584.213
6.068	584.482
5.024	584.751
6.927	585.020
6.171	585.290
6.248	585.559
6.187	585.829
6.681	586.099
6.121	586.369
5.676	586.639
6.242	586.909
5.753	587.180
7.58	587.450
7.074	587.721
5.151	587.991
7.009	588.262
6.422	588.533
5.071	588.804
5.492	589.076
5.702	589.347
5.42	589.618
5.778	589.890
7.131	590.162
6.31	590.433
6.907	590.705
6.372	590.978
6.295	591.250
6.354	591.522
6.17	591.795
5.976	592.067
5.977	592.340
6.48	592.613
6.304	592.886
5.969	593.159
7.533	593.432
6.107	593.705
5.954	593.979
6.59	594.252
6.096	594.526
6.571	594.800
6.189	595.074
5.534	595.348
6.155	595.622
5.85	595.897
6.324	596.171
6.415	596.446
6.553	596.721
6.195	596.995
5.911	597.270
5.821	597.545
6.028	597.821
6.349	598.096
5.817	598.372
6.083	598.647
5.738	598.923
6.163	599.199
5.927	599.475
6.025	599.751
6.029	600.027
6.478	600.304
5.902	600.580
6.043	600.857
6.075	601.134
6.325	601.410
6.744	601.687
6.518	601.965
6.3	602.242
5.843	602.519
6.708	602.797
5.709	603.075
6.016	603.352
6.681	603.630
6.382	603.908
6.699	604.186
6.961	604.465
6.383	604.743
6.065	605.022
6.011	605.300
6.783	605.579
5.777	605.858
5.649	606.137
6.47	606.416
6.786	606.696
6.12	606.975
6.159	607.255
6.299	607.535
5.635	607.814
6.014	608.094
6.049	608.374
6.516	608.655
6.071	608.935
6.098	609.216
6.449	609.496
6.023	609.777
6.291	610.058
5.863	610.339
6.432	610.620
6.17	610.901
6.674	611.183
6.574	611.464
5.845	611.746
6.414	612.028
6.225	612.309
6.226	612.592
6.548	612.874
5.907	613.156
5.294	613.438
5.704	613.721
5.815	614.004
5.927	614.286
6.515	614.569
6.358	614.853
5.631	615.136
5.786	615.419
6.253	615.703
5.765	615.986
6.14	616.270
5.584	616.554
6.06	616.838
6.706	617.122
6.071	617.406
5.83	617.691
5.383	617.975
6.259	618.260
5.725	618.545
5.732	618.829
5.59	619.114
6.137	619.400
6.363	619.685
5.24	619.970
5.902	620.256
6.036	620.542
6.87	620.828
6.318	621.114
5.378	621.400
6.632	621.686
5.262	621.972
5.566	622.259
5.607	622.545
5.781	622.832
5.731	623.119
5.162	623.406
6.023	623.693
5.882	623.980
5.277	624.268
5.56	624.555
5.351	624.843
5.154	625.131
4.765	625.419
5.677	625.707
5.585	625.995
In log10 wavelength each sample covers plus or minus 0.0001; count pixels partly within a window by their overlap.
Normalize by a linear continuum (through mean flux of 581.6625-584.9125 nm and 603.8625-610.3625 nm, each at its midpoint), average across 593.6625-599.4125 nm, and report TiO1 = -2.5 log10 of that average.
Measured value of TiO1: 0.03 mag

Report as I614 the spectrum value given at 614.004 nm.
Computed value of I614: 5.815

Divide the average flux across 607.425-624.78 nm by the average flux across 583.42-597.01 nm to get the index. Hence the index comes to 0.96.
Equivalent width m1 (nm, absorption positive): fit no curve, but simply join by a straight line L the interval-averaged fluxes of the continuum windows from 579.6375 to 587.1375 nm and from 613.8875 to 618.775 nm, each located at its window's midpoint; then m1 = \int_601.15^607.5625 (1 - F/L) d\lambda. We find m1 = -0.21 nm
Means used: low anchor 6.34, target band 6.32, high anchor 5.99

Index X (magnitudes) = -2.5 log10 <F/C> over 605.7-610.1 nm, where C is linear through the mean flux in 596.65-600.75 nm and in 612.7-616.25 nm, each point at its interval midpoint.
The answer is -0.03 mag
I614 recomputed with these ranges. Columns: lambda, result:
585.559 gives 6.248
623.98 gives 5.882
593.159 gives 5.969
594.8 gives 6.571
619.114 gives 5.59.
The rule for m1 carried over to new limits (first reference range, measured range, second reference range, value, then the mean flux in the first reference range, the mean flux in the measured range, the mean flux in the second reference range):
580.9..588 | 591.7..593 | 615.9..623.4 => 0.02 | 6.37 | 6.18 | 5.9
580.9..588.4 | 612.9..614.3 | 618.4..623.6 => 0.04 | 6.38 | 5.78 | 5.84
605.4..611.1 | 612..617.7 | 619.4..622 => 0.07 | 6.19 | 6.03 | 6.04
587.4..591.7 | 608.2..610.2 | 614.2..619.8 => -0.05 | 6.23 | 6.21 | 5.99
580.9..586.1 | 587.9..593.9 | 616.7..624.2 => 0.10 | 6.39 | 6.18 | 5.89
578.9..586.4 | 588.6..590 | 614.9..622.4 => 0.16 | 6.34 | 5.53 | 5.94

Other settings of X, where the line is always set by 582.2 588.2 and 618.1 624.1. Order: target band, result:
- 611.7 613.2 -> -0.046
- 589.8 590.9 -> -0.048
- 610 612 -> -0.048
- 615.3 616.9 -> 0.001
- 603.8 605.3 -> -0.065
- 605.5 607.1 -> -0.033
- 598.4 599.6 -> 0.034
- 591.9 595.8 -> -0.003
